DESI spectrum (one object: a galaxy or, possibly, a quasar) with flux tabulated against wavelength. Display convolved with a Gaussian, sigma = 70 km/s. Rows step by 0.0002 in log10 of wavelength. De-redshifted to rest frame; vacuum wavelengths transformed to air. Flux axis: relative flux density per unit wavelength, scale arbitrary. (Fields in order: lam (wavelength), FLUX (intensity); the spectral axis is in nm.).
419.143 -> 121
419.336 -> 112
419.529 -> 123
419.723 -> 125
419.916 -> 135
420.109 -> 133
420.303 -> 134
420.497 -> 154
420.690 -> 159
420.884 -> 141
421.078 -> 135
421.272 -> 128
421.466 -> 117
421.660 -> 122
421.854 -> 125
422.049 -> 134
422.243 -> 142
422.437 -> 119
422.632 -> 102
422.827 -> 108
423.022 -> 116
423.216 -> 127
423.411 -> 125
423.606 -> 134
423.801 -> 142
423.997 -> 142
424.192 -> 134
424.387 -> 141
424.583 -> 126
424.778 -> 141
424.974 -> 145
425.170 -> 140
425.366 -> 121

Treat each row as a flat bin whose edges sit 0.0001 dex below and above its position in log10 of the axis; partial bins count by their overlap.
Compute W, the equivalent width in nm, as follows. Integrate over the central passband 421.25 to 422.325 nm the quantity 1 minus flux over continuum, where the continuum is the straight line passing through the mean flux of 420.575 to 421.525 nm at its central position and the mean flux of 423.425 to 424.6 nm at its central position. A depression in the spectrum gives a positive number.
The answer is 0.07 nm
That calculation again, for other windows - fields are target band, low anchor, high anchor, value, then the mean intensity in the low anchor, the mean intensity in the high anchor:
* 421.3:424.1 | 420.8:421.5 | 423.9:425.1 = 0.19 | 131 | 138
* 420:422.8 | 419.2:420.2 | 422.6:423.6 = -0.21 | 125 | 118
